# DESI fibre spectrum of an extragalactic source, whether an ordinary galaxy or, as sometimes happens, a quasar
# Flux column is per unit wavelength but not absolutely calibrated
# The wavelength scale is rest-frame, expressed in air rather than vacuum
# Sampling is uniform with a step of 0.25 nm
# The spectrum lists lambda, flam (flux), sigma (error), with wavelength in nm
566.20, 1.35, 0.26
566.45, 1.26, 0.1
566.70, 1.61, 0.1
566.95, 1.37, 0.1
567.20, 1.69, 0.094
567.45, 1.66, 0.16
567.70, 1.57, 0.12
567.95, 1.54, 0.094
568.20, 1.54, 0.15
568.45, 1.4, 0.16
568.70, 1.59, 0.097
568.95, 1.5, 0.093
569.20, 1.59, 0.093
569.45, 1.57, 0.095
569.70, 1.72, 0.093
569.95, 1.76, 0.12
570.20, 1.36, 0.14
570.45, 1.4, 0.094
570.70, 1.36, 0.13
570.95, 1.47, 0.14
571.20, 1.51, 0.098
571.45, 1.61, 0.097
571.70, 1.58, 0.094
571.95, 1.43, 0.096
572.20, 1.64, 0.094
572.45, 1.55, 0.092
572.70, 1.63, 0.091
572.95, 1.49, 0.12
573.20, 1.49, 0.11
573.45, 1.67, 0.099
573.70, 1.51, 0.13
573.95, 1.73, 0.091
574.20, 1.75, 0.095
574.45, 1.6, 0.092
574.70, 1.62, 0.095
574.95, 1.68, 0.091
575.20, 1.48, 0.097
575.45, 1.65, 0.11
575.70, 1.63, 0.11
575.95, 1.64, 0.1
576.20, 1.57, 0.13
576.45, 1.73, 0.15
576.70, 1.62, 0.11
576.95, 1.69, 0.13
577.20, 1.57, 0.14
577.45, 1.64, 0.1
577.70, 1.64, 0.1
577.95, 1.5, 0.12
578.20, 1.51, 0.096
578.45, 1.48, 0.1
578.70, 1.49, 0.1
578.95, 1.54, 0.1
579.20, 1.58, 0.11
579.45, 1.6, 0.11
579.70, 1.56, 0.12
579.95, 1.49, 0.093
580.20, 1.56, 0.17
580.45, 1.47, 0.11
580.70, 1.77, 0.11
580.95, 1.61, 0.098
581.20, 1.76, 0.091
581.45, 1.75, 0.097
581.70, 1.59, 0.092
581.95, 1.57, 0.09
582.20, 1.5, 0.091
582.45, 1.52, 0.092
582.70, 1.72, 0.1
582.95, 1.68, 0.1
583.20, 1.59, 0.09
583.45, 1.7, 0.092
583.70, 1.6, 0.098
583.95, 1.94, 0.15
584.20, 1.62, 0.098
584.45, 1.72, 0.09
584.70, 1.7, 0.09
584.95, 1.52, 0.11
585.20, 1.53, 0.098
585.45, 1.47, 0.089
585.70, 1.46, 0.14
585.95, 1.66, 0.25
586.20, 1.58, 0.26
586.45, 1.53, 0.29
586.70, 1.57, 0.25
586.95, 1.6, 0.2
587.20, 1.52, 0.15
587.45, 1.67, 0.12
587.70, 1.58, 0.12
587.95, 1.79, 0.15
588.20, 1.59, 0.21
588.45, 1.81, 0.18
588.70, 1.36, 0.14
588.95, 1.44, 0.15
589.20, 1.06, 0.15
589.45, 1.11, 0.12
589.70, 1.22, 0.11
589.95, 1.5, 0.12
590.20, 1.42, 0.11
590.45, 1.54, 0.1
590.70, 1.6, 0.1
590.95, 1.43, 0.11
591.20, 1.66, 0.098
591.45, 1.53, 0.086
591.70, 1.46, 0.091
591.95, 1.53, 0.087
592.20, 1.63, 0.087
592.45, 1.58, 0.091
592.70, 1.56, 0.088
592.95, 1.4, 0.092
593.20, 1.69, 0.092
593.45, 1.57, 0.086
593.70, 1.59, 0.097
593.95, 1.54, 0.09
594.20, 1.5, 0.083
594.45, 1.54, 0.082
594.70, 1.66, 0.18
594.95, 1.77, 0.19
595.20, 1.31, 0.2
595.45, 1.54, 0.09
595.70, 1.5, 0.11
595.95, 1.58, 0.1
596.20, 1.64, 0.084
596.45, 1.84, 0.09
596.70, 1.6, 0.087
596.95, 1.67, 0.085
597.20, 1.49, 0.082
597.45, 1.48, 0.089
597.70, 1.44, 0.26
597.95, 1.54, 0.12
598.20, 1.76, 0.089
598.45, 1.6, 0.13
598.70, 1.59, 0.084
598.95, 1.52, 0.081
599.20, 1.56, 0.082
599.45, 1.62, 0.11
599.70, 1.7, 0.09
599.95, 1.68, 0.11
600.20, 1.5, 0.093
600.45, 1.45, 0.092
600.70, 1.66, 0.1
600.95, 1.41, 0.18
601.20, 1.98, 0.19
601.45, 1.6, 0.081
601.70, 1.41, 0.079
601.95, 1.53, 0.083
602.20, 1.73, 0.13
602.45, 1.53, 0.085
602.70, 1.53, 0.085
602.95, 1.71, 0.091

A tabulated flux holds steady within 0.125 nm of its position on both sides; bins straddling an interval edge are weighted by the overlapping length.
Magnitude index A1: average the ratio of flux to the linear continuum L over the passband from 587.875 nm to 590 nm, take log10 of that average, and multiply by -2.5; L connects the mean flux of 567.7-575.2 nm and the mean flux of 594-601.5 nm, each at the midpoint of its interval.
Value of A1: 0.12 mag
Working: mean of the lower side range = 1.56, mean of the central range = 1.42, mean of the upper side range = 1.59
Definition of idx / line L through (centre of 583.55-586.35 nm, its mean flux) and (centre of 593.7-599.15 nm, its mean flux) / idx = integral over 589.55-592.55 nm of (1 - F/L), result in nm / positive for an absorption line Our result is 0.17 nm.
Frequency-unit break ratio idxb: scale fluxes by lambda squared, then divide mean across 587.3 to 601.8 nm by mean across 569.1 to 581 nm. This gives 1.1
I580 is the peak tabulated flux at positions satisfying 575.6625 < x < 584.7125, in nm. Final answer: 1.94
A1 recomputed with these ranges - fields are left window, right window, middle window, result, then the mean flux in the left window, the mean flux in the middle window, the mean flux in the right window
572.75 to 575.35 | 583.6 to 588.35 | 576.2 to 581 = 0.018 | 1.6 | 1.58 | 1.61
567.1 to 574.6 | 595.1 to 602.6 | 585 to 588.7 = -0.009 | 1.56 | 1.59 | 1.58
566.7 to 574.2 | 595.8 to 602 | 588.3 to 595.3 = 0.058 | 1.55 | 1.5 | 1.59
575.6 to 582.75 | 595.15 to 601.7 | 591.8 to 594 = 0.016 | 1.6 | 1.57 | 1.59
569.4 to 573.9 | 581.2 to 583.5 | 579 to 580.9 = 0.024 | 1.54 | 1.58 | 1.63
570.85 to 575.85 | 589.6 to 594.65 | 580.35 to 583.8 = -0.049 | 1.59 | 1.63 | 1.53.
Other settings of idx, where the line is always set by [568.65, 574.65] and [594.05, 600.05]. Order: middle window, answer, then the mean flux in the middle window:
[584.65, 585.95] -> 0.03 nm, 1.54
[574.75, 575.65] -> -0.02 nm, 1.61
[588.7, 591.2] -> 0.31 nm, 1.38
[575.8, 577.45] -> -0.07 nm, 1.64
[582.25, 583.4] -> -0.04 nm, 1.62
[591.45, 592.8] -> 0.03 nm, 1.55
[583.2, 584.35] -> -0.09 nm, 1.7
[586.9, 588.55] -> -0.08 nm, 1.65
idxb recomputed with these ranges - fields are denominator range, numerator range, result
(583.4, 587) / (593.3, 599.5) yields 1.02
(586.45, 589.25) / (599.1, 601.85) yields 1.07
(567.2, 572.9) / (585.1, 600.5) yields 1.08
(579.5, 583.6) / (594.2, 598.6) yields 1.03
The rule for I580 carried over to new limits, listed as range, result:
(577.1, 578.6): 1.64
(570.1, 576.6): 1.75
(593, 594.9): 1.69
